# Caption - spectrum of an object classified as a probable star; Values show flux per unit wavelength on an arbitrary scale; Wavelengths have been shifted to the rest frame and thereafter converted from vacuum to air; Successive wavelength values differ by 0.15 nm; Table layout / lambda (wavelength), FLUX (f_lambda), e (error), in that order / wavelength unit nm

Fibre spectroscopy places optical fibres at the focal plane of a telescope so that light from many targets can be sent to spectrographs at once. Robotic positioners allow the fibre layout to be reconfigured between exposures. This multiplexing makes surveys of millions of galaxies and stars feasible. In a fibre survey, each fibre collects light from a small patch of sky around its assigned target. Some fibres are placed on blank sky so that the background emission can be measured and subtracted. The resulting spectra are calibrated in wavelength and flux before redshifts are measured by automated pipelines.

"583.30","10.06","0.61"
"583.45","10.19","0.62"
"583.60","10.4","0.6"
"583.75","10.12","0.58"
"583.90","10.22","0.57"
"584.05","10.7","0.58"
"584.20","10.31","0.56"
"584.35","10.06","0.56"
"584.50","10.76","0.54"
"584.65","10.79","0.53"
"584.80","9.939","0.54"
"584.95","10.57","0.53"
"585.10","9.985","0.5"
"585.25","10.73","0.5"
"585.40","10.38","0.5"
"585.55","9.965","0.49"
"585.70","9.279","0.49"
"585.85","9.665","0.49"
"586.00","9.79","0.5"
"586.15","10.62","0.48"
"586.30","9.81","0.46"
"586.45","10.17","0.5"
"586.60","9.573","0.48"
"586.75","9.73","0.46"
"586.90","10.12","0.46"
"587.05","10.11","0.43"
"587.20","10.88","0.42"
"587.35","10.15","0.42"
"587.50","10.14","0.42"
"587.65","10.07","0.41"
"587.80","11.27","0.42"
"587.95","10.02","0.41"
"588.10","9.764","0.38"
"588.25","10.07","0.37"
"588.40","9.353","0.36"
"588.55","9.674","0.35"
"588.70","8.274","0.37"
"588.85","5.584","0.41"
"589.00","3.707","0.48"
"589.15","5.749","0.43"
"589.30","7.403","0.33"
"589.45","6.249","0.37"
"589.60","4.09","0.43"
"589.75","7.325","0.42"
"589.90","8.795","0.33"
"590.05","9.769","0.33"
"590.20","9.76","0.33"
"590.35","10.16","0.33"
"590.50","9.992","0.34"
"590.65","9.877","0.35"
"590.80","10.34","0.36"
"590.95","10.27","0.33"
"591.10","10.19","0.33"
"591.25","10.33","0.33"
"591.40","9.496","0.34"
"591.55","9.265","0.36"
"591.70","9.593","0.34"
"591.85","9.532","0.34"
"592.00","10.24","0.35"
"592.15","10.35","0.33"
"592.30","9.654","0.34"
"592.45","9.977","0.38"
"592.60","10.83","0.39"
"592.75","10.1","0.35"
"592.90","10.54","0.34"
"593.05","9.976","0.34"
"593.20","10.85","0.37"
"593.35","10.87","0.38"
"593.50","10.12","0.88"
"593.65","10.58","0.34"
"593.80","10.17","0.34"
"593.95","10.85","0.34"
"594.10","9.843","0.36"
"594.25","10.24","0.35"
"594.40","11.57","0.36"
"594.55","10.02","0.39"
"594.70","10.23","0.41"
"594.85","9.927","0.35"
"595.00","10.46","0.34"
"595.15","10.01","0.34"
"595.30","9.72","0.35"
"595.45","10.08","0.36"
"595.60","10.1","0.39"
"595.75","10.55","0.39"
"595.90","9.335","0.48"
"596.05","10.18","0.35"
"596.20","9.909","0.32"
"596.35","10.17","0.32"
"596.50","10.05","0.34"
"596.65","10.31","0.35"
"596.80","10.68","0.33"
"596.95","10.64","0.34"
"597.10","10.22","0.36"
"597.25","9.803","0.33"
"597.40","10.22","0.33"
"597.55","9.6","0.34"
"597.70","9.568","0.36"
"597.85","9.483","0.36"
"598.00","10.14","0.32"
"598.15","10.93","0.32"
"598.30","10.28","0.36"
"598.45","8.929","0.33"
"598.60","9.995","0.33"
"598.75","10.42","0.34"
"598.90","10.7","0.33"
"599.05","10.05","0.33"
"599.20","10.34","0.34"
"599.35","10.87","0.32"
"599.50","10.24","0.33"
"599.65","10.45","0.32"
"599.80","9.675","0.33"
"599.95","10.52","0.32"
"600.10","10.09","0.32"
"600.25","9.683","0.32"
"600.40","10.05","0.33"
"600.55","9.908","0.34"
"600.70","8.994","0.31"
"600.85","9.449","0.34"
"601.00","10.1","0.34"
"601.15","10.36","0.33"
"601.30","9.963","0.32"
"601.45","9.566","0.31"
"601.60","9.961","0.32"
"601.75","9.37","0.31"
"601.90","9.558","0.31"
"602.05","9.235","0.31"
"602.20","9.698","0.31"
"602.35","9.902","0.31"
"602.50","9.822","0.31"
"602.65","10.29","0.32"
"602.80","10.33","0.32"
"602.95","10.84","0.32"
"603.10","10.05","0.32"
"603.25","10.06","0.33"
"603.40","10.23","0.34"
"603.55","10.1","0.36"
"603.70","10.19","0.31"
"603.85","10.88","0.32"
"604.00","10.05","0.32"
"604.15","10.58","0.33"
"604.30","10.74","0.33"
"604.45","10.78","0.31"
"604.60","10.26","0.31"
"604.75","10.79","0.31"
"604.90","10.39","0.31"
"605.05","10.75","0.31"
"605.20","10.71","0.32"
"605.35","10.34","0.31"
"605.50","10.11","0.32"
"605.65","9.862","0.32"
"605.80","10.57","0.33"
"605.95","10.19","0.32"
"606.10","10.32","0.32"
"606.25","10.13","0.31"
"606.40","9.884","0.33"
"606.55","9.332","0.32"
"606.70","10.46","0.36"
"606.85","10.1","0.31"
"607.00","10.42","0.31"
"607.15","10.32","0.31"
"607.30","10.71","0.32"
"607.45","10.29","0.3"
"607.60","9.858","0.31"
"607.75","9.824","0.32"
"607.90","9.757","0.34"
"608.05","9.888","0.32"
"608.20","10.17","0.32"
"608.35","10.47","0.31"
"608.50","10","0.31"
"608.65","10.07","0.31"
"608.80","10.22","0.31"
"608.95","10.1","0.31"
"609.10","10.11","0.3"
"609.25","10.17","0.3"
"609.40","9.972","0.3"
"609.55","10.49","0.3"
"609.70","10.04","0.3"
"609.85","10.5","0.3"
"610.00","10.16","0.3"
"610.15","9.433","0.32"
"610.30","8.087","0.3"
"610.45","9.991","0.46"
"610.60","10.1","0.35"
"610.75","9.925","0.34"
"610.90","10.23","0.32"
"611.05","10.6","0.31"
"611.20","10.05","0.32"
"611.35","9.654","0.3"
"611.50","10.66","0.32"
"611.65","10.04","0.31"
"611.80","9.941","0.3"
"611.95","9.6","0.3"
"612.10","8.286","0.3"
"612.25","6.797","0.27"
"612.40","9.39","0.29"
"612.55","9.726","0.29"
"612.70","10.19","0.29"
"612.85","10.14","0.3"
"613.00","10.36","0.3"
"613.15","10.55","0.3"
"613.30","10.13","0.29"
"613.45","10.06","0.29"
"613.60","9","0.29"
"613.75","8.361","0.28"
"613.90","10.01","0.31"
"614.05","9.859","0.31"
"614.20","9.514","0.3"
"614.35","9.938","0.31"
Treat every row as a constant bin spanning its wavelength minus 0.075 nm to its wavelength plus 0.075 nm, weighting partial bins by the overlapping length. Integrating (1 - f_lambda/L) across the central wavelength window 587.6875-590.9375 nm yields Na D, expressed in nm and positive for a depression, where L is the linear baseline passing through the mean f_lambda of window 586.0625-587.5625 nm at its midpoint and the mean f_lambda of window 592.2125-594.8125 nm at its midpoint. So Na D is 0.55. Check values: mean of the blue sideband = 10.1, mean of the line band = 8.49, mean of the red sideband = 10.4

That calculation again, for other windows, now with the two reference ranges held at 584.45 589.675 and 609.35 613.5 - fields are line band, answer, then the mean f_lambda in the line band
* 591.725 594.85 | -0.30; 10.3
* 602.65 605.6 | -0.23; 10.4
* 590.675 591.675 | -0.06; 9.96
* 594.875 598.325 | -0.23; 10.1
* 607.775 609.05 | -0.04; 10.1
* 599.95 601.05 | -0.03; 9.8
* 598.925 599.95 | -0.08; 10.3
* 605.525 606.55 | -0.04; 10.1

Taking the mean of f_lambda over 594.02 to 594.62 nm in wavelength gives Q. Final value 10.4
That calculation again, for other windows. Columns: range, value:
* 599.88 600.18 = 10.3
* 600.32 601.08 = 9.7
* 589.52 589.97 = 6.71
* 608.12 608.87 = 10.2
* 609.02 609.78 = 10.2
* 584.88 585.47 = 10.4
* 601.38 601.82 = 9.64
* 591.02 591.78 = 9.78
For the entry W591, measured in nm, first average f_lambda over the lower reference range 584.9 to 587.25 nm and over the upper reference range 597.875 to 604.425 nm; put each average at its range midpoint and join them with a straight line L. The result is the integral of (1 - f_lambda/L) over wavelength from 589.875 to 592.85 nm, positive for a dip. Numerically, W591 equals 0.04 nm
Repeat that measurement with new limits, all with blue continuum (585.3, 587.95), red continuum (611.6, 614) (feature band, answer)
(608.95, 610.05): -0.07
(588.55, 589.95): 0.50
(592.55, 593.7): -0.06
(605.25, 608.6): -0.17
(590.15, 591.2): -0.01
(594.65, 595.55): -0.01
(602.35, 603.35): -0.05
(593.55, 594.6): -0.06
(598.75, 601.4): -0.07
